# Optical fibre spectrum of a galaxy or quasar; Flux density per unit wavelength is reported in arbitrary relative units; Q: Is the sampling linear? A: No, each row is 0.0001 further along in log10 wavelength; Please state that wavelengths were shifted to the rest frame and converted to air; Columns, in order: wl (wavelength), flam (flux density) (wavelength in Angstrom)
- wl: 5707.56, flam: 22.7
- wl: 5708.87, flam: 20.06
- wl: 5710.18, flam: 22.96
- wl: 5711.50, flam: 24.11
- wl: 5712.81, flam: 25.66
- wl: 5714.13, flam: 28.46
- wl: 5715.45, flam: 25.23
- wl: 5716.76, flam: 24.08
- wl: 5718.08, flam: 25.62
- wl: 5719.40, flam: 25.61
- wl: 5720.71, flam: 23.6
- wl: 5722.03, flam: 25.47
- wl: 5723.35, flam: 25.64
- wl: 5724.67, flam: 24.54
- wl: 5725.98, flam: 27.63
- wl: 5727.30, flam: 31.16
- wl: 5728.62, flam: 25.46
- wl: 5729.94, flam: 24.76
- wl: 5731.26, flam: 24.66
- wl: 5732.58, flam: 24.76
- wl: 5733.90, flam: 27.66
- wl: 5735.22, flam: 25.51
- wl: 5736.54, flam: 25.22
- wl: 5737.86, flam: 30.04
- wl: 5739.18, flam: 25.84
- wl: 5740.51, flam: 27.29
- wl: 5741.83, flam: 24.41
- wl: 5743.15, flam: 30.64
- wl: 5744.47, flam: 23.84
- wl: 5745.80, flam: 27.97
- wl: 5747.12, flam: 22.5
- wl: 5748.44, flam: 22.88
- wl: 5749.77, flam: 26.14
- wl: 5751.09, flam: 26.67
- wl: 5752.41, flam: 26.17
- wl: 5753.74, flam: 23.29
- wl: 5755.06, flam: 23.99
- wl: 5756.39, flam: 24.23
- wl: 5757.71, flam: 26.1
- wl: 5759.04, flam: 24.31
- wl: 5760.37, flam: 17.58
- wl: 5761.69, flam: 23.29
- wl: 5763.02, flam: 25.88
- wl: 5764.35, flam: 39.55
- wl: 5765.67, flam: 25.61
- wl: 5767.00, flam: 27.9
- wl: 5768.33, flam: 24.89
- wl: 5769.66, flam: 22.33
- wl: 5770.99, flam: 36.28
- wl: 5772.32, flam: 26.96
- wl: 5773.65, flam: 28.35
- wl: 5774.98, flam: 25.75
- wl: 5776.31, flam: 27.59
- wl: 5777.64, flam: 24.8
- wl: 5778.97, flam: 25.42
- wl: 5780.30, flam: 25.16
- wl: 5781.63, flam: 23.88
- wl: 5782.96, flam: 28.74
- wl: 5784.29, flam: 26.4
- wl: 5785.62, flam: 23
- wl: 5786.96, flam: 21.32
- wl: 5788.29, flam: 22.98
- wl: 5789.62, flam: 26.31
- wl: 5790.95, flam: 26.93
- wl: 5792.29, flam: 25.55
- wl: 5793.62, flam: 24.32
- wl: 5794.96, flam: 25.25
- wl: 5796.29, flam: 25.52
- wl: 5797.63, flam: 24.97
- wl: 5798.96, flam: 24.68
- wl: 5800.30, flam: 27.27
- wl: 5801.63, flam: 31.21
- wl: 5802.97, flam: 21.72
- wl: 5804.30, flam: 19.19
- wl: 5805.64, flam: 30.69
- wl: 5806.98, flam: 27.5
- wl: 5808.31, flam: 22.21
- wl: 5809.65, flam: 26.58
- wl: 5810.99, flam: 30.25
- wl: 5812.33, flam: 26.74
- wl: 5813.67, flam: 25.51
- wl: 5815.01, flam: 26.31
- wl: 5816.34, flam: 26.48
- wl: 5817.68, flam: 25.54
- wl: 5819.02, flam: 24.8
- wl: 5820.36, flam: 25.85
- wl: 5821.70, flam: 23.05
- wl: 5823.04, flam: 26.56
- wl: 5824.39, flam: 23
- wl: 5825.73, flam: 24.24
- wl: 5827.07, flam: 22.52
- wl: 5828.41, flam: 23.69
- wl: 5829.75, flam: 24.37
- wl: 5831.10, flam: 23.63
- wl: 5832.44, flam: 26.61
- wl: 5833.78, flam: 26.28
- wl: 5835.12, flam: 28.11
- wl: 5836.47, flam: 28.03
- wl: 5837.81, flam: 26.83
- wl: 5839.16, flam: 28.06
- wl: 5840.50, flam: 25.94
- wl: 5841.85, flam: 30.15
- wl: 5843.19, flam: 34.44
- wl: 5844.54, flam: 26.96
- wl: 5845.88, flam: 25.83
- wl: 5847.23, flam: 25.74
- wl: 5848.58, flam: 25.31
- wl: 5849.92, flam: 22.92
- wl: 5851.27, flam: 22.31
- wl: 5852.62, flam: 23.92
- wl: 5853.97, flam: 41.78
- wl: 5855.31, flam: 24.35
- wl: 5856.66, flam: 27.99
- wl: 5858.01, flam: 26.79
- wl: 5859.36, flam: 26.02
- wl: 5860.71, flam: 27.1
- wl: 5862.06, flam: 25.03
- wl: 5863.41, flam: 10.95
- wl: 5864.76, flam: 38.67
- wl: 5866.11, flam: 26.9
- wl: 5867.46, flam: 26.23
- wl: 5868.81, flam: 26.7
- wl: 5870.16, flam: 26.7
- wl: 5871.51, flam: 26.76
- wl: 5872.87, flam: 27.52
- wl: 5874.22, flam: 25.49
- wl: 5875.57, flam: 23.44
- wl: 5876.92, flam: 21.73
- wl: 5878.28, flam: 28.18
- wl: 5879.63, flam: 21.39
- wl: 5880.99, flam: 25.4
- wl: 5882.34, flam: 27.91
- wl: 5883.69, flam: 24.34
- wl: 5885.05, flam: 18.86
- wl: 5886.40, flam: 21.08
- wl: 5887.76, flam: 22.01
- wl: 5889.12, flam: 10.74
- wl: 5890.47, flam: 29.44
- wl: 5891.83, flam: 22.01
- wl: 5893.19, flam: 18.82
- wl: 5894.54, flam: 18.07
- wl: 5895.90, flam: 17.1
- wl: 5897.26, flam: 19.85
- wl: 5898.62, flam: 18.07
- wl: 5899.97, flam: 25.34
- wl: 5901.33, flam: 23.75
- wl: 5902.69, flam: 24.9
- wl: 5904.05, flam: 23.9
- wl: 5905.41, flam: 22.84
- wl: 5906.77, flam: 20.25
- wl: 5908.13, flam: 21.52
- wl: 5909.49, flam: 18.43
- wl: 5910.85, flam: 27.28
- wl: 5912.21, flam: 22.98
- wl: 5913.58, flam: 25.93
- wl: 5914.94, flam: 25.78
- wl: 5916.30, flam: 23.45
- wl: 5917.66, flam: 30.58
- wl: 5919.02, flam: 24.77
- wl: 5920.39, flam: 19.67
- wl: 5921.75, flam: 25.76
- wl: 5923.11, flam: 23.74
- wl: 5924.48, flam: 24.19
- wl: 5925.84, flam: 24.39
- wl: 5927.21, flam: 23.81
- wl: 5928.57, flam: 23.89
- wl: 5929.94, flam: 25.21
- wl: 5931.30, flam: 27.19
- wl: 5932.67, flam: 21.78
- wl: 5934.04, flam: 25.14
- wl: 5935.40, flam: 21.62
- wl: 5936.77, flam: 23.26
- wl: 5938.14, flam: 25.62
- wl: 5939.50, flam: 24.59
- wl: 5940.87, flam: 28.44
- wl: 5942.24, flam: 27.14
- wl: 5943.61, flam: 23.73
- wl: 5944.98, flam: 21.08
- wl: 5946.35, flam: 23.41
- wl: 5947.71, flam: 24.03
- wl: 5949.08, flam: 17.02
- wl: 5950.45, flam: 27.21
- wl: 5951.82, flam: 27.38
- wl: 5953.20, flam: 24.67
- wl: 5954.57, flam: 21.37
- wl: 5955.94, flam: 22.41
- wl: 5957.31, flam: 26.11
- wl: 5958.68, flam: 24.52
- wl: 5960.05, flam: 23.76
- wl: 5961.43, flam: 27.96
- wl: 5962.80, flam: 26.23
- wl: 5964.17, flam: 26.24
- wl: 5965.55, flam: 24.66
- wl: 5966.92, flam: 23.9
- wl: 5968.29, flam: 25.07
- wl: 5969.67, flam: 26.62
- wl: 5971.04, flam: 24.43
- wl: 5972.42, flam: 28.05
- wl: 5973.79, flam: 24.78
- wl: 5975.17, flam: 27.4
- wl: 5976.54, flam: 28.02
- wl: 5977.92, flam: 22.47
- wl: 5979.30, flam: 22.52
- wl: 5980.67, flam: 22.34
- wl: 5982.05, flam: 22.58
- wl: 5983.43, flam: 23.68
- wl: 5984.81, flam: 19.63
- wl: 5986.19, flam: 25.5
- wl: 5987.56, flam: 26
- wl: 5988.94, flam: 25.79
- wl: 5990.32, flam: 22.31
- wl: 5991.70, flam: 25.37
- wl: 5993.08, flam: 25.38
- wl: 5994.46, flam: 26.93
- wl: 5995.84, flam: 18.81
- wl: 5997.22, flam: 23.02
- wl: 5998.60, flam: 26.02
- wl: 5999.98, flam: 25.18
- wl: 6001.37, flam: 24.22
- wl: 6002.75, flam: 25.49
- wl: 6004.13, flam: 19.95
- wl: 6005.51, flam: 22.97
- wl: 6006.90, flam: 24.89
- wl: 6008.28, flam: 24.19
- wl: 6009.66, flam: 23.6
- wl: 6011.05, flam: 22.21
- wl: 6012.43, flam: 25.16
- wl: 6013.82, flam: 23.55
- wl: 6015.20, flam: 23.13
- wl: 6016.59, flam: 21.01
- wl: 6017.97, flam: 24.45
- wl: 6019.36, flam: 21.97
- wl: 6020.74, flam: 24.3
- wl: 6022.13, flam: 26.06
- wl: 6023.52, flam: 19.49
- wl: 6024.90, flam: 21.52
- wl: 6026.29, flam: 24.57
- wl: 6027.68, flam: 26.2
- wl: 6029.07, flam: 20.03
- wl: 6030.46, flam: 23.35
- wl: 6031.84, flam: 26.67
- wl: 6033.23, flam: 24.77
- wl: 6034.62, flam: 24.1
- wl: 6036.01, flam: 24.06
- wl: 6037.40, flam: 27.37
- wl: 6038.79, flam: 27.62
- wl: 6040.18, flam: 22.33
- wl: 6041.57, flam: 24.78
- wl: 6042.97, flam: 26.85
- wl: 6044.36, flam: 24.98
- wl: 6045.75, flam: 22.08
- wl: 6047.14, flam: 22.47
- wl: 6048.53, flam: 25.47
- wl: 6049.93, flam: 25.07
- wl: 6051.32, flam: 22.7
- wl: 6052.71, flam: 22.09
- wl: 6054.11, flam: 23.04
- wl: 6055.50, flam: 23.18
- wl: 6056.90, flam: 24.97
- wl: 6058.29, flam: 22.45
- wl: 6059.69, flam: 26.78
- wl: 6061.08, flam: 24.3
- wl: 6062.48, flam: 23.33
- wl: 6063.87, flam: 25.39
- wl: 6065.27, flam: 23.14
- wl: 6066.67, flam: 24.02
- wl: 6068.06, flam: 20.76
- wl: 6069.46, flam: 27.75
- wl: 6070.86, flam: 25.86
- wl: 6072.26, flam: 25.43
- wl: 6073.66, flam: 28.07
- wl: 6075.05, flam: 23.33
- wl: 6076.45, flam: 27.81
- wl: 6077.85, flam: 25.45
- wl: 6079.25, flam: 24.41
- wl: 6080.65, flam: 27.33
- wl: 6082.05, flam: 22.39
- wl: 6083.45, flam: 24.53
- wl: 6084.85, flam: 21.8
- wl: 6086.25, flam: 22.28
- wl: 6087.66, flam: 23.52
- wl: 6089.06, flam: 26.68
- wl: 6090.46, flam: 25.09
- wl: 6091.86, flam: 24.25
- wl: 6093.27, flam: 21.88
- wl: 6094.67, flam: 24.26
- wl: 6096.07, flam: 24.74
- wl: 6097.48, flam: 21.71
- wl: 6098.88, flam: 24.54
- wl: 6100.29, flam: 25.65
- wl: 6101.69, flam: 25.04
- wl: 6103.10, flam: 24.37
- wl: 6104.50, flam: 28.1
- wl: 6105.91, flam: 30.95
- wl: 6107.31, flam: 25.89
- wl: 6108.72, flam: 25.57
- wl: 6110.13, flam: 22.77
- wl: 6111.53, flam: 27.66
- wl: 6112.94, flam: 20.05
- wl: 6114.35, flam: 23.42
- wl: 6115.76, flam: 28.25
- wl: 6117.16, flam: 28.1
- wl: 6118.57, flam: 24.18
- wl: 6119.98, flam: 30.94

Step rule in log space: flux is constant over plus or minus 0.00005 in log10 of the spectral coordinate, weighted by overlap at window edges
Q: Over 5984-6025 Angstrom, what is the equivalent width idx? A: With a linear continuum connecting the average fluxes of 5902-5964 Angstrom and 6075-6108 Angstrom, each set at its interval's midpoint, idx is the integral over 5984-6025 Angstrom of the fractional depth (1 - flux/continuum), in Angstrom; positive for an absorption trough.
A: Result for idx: 1.5 Angstrom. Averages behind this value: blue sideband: 24.2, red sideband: 24.9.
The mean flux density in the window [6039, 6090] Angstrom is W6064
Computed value 24.4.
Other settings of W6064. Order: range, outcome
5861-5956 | 23.7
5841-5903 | 24.7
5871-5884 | 25.2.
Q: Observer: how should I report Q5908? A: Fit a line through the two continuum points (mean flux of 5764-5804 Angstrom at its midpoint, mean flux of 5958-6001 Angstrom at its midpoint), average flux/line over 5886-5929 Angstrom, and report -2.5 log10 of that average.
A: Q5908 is 0.12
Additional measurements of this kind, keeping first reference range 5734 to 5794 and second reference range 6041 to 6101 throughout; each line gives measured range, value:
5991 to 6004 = 0.02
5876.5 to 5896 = 0.15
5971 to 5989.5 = 0.01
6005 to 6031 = 0.06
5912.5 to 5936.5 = 0.03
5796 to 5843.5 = -0.02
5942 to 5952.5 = 0.05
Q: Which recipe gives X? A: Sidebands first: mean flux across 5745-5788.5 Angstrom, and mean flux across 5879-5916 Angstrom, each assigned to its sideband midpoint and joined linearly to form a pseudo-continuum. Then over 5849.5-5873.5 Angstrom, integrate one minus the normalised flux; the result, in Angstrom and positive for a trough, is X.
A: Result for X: -3.6 Angstrom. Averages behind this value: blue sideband 25.7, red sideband 22.2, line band 26.6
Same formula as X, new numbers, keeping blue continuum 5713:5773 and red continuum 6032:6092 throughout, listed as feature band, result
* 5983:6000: 0.5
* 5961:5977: -0.7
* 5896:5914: 2.0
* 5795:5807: 0.0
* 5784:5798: 0.6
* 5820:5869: -1.4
